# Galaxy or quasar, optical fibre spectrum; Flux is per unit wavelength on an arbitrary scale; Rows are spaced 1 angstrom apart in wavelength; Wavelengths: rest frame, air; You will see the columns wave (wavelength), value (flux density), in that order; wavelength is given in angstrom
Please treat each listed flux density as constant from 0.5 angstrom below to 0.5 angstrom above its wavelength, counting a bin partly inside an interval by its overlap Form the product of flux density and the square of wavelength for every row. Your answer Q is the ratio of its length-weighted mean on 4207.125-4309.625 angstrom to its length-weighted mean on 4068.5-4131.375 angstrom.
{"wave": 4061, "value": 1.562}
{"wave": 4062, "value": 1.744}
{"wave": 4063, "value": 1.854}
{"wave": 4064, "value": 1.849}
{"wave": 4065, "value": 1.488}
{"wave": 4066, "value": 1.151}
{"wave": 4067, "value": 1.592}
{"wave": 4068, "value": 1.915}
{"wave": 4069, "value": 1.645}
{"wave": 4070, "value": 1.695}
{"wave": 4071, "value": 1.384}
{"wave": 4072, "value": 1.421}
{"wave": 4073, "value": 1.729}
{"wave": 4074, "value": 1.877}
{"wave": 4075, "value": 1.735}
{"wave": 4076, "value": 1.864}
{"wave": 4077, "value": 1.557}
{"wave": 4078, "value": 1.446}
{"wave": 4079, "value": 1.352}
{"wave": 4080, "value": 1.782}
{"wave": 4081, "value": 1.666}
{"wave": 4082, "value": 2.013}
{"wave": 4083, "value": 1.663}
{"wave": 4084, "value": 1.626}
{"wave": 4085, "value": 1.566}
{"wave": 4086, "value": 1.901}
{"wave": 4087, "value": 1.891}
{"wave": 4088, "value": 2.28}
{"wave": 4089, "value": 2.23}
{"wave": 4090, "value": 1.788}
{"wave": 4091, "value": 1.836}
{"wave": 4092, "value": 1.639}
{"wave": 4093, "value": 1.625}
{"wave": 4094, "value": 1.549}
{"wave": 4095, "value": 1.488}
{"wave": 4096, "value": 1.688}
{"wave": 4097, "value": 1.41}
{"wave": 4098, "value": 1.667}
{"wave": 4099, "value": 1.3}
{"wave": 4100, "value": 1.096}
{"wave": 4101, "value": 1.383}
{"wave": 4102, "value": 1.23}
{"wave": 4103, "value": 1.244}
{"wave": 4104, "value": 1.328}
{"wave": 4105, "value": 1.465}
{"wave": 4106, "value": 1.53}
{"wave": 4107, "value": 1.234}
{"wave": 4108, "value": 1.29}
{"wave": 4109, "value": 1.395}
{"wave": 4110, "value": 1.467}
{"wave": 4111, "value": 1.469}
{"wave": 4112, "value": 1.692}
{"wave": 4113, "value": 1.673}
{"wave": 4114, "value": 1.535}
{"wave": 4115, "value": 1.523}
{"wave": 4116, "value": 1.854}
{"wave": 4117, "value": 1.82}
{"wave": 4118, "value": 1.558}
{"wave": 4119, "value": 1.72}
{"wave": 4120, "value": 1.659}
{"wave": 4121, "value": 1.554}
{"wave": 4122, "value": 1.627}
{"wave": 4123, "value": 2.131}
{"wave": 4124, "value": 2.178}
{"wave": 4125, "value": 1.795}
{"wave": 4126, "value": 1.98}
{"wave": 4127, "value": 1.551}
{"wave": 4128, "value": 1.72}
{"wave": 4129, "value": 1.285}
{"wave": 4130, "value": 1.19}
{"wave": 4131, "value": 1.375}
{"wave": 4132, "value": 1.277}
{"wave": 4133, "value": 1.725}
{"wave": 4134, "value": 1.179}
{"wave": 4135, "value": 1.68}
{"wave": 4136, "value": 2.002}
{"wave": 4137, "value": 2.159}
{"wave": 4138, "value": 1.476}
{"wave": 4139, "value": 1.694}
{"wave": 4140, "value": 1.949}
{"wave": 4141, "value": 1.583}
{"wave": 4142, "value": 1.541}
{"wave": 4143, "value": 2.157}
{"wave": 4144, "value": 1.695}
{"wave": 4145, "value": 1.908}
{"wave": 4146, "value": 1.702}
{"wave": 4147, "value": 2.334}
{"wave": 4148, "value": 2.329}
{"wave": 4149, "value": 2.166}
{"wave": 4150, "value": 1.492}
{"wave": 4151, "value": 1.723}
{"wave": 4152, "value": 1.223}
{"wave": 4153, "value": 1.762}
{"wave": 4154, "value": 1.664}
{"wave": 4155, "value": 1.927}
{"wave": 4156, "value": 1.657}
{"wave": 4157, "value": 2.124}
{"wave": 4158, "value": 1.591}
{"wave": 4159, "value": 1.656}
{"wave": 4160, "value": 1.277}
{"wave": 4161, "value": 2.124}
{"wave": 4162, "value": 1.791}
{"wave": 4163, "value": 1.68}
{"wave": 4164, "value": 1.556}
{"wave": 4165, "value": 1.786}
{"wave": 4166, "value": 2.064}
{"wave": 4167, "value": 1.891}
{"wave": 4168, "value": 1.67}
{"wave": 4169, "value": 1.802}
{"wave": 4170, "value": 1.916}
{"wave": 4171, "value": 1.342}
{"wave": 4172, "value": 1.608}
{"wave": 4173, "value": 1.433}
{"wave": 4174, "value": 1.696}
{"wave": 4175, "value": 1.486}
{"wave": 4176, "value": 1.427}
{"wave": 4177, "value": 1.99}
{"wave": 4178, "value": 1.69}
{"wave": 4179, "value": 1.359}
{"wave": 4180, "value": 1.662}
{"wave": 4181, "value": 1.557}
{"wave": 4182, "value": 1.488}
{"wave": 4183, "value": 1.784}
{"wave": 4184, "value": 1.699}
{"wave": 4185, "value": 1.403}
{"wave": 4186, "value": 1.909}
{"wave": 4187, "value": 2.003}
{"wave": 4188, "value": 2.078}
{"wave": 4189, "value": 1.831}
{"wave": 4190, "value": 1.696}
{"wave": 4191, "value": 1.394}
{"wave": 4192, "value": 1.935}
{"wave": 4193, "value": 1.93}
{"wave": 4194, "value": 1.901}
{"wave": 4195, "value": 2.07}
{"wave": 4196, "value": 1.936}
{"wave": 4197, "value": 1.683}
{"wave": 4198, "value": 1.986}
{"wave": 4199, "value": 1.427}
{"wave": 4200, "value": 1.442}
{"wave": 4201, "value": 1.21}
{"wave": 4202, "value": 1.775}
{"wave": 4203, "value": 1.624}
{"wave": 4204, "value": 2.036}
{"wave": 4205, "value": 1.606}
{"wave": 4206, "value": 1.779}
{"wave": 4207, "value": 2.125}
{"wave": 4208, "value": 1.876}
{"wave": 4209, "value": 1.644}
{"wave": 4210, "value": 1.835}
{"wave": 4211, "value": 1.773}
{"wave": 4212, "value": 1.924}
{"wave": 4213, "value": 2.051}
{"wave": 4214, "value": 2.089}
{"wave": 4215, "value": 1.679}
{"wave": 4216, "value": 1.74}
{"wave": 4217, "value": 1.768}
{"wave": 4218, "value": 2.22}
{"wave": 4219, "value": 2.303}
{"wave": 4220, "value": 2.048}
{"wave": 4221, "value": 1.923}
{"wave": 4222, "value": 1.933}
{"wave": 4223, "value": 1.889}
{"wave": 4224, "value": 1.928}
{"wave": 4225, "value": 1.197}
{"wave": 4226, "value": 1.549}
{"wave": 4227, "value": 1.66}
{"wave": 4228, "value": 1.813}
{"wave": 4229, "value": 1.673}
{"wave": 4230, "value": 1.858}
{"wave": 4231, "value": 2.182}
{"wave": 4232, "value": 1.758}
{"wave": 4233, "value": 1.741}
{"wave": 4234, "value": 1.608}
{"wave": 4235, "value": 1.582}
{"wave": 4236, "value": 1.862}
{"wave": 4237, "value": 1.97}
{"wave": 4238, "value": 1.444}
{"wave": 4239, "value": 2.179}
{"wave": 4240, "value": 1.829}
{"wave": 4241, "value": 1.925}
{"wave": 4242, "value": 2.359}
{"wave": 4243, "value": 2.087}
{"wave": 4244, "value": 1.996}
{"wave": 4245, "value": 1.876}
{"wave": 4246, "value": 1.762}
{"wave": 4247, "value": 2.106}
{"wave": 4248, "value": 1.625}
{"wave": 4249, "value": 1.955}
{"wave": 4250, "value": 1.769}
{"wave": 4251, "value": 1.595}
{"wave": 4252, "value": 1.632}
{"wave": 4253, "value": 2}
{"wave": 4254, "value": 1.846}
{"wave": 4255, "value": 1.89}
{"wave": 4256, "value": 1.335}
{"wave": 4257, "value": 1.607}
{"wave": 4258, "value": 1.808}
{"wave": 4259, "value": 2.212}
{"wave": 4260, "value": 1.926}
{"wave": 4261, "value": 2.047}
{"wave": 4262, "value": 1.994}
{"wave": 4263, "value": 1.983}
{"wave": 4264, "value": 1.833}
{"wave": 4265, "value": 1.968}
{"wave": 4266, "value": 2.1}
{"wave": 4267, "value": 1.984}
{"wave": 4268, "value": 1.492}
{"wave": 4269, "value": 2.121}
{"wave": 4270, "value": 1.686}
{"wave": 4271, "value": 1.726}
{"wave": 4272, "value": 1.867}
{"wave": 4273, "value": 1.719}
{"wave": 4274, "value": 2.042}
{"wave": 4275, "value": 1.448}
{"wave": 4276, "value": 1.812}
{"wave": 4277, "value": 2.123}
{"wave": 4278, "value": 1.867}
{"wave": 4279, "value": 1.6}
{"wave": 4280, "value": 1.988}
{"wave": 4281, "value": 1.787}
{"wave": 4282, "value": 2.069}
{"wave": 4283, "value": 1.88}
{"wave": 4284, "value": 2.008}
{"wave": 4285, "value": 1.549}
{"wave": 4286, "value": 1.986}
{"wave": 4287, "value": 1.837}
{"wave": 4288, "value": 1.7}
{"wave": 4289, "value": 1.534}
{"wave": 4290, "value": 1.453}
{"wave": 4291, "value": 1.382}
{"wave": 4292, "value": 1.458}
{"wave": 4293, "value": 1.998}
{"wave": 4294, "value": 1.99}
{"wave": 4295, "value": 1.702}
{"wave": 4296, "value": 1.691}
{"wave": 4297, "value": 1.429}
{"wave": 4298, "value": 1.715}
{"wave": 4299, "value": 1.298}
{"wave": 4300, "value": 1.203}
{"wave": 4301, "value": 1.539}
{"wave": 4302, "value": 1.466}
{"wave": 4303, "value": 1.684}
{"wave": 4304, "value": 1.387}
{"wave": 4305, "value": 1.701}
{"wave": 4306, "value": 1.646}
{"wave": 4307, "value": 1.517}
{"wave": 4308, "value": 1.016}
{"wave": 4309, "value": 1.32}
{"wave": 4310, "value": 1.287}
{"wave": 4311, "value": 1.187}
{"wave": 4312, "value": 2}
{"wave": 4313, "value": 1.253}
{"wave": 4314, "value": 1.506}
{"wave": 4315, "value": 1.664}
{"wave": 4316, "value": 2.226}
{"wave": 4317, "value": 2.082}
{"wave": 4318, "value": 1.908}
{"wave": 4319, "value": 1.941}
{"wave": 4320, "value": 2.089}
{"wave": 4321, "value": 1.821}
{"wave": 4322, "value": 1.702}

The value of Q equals 1.19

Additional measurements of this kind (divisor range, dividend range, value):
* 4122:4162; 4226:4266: 1.12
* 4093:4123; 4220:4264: 1.30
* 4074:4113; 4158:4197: 1.13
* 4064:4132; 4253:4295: 1.23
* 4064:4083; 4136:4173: 1.13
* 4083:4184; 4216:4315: 1.13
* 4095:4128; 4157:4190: 1.12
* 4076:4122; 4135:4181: 1.13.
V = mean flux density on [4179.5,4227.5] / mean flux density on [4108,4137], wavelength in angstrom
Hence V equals 1.10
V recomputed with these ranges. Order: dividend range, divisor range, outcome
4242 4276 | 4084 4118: 1.18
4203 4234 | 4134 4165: 1.04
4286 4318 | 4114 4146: 0.94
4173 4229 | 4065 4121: 1.10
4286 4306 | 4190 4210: 0.91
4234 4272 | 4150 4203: 1.09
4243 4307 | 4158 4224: 1.00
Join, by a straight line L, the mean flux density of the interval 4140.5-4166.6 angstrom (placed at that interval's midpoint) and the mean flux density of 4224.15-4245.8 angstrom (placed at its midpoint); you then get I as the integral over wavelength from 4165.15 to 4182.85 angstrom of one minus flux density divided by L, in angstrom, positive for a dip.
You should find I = 1.4 angstrom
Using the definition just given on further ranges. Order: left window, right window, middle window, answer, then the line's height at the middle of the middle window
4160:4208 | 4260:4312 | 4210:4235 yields -1.8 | 1.72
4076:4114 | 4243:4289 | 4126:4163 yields -1.3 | 1.66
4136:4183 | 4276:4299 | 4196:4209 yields 0.2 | 1.74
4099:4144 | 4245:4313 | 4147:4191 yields -2.6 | 1.63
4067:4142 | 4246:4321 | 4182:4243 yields -4.4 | 1.7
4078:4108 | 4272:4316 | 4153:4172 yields -1.6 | 1.61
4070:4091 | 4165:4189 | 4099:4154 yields 2.8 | 1.72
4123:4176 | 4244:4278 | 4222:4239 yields 0.6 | 1.81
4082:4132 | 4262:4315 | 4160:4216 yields -3.5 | 1.64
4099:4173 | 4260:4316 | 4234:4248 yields -1.7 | 1.69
